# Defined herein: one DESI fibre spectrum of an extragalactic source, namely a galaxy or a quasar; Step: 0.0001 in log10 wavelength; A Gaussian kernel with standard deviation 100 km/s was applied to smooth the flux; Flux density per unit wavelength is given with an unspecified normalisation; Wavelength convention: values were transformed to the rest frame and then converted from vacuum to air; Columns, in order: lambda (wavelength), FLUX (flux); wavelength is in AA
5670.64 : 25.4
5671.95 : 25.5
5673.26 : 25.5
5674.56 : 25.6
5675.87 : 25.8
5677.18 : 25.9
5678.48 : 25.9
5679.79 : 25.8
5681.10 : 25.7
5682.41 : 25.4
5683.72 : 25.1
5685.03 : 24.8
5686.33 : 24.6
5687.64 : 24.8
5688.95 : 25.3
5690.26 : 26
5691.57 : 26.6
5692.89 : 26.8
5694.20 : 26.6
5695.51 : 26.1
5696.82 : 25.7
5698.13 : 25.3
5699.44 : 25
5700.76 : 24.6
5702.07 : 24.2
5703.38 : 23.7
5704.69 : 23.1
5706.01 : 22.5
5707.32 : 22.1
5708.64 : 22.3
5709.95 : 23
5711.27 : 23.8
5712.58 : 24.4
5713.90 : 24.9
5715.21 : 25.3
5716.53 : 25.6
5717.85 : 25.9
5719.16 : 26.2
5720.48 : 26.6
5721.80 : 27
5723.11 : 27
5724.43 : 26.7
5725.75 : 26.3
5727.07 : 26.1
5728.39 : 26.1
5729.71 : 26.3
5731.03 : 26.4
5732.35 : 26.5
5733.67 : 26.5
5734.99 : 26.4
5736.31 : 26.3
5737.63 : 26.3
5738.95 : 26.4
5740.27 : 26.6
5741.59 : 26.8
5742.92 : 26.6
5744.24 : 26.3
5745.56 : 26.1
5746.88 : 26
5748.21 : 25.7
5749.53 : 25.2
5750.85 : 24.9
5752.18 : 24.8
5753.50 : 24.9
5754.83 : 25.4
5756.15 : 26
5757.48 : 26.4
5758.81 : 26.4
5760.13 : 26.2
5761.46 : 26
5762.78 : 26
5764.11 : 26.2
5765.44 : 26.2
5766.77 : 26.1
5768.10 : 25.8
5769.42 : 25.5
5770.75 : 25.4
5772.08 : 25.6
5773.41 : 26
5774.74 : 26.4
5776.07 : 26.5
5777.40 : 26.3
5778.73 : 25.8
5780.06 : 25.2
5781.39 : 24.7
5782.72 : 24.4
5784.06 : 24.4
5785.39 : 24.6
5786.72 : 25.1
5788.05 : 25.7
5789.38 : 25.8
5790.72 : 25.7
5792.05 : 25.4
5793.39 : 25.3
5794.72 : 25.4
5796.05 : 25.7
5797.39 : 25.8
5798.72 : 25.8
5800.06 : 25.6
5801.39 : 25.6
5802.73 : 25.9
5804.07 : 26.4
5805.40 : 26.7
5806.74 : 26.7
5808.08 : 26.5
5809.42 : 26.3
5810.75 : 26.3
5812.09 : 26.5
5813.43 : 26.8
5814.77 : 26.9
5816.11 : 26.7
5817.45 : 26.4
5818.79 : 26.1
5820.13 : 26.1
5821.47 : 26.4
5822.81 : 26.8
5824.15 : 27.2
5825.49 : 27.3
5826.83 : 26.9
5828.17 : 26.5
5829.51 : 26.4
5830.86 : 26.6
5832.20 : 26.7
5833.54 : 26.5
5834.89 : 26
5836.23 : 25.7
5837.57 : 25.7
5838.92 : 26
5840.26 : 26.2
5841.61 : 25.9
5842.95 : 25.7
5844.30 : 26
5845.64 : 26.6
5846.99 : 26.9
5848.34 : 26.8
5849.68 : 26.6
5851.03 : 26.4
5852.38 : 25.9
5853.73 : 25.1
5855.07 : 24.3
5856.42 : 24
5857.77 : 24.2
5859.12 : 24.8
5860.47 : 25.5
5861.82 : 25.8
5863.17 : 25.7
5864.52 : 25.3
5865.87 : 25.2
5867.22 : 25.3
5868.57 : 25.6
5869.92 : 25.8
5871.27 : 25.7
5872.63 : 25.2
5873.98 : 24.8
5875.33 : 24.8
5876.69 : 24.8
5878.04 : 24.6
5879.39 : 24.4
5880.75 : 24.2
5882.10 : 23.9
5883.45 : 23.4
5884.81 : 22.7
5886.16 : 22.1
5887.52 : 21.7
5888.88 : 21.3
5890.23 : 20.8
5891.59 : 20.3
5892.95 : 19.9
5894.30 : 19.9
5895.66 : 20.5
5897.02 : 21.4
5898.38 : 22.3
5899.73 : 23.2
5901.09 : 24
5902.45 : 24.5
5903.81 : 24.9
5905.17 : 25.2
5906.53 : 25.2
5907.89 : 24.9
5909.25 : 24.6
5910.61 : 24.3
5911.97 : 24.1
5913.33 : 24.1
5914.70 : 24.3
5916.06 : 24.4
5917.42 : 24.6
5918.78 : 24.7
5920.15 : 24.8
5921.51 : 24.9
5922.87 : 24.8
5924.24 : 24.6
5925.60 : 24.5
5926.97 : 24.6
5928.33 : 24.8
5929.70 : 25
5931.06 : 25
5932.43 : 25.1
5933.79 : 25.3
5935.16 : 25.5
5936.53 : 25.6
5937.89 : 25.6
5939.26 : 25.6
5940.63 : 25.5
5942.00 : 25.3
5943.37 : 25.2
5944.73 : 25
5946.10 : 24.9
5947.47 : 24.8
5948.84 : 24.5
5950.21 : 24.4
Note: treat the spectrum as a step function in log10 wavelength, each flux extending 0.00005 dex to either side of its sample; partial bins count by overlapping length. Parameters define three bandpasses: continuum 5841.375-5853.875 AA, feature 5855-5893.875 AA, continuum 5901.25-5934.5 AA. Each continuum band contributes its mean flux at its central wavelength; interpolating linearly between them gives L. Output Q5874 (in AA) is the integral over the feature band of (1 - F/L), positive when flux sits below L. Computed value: 2.6 AA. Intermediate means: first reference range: 26.2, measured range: 24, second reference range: 24.7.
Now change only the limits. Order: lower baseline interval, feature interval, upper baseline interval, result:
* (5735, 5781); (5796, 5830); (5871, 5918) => -2.01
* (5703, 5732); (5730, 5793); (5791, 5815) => -0.59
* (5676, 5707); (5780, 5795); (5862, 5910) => -0.43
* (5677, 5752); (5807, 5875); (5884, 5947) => -4.10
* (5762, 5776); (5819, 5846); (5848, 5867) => -0.86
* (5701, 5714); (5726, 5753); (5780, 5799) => -2.24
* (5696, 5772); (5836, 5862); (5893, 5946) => -0.92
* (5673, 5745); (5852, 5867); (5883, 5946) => -0.44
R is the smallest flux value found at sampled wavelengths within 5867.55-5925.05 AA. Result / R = 19.9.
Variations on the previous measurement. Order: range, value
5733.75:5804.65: 24.4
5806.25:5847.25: 25.7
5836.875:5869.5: 24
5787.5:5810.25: 25.3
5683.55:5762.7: 22.1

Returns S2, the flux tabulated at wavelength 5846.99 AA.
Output 26.9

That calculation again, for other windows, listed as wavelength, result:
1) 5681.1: 25.7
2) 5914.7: 24.3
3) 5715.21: 25.3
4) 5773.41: 26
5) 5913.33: 24.1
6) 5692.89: 26.8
